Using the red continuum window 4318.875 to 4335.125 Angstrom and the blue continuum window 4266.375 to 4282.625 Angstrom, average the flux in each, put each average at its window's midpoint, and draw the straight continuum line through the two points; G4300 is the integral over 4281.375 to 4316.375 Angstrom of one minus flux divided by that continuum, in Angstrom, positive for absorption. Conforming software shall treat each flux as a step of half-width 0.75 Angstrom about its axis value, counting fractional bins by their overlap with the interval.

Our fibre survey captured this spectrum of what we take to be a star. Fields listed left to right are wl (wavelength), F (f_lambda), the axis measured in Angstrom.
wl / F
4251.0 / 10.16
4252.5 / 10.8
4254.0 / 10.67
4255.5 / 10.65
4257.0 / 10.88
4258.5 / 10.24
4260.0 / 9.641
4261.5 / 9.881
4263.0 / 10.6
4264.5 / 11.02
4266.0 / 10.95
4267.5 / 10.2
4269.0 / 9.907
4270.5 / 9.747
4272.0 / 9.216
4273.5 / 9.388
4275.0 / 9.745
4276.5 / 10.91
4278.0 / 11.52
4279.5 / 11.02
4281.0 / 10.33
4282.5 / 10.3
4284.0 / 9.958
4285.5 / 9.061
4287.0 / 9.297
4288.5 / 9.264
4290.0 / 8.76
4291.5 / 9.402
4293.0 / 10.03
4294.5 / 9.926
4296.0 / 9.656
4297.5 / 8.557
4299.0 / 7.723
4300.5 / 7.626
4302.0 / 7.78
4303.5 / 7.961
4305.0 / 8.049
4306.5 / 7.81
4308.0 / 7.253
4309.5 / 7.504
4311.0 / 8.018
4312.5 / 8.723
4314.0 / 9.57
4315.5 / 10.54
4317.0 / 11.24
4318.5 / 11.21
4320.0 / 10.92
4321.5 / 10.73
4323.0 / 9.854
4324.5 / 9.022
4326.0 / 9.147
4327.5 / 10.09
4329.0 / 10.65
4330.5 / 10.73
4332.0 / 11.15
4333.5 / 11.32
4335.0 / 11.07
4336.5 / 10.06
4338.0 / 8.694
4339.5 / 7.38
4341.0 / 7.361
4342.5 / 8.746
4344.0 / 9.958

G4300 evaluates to 5.0 Angstrom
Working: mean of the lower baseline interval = 10.2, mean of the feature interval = 8.84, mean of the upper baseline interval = 10.4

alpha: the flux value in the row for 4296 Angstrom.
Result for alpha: 9.656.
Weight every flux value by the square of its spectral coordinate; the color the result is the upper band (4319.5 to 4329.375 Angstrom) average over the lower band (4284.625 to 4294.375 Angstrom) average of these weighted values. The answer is 1.09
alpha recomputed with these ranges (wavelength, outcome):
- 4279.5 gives 11.02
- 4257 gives 10.88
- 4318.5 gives 11.21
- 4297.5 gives 8.557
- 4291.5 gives 9.402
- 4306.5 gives 7.81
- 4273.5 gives 9.388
